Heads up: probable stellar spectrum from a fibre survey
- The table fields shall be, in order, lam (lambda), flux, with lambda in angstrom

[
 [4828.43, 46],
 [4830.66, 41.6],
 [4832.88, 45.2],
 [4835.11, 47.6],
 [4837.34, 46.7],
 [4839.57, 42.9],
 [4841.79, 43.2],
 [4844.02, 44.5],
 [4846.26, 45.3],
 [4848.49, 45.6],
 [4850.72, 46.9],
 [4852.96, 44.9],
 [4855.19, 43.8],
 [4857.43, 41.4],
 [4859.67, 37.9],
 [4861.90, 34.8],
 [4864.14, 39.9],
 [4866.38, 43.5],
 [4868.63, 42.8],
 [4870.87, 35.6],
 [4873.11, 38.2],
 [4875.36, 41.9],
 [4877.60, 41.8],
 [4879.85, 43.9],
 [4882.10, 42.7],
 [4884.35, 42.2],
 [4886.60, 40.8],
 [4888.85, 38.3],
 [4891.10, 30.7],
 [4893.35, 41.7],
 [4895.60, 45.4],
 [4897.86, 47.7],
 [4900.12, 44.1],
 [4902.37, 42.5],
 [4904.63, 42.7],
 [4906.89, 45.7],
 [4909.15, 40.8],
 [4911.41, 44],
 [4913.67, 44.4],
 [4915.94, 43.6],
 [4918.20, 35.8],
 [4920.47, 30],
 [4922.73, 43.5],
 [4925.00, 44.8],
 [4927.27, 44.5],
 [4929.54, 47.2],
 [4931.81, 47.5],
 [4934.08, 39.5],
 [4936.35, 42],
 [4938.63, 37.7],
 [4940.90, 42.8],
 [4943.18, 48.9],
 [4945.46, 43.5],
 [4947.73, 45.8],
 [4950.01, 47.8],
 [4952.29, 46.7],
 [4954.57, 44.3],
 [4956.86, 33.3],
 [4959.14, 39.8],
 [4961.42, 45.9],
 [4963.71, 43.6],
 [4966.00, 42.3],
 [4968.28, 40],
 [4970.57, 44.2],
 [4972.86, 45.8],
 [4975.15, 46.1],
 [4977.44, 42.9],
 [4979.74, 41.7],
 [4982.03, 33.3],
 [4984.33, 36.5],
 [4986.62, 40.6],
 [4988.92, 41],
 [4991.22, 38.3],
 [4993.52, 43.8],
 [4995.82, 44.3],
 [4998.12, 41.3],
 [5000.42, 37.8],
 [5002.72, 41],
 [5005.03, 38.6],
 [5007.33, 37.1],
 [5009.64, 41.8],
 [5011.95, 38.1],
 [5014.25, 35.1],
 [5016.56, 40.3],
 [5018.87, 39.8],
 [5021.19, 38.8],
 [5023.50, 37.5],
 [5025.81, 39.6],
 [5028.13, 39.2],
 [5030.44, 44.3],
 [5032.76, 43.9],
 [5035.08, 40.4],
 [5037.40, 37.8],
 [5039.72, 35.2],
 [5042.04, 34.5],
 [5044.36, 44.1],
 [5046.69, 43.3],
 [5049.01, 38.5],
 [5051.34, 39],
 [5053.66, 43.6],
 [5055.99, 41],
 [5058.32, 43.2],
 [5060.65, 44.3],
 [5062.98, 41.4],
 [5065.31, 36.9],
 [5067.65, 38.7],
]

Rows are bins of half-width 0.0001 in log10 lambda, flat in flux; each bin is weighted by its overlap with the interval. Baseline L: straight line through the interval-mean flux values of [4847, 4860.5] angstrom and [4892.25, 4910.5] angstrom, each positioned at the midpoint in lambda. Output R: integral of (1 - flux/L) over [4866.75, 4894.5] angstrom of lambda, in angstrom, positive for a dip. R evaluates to 2.27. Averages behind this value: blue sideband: 43.6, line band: 40.1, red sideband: 43.8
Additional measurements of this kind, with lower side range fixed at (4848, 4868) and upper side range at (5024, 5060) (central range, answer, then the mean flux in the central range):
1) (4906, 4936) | -0.65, 42.4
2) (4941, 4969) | -1.57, 43.5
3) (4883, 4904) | 0.08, 41.5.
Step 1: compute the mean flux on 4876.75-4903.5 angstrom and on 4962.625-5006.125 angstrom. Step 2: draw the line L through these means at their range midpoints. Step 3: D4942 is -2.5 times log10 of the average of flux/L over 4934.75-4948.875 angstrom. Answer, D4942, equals -0.047 mag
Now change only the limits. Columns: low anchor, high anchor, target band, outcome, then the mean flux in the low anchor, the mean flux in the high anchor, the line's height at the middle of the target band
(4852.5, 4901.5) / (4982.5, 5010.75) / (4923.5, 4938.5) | -0.08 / 41.1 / 40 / 40.6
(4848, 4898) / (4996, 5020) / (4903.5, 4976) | -0.07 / 41.2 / 39.3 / 40.3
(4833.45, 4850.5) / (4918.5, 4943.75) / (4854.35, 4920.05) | 0.06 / 45.2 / 42.2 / 43.7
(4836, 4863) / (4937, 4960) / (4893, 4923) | 0.02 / 43.2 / 43.1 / 43.1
